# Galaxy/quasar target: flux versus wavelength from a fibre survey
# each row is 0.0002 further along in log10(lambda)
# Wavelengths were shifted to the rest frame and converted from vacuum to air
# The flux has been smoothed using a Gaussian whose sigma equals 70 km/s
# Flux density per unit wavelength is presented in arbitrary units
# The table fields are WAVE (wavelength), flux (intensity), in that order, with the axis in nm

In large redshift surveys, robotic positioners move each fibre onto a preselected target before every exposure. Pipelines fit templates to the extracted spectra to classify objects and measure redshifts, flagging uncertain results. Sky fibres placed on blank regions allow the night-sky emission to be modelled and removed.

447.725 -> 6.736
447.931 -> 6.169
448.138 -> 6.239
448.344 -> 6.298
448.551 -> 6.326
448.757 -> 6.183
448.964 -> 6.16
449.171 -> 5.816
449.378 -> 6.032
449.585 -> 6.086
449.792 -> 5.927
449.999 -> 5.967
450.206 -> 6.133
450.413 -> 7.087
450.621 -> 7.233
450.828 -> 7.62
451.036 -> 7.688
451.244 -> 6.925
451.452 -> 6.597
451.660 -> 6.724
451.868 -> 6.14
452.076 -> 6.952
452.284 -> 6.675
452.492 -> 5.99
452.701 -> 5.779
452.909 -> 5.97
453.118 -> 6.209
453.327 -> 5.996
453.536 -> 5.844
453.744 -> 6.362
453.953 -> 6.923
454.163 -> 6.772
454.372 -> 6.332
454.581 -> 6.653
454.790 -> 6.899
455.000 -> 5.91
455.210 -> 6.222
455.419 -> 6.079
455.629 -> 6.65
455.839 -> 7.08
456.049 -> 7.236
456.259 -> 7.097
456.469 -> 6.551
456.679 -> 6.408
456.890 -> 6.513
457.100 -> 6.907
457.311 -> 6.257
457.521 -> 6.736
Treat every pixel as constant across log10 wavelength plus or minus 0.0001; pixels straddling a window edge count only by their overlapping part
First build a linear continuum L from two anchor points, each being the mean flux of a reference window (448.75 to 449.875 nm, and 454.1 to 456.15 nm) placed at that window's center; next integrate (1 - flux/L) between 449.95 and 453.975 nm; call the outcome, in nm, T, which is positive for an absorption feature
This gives -0.17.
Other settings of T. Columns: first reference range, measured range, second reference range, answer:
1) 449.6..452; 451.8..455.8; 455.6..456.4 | 0.32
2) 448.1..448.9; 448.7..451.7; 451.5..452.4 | -0.05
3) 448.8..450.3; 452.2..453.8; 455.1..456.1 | 0.07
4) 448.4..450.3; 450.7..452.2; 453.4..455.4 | -0.18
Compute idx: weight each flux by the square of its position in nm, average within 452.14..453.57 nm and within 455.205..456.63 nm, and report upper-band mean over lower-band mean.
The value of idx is 1.12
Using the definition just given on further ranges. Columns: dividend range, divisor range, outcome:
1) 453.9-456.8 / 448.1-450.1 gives 1.12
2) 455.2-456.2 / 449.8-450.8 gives 1.04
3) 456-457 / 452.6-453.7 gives 1.14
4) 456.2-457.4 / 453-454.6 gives 1.05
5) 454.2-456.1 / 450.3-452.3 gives 0.96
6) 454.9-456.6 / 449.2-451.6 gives 1.02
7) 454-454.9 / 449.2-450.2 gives 1.13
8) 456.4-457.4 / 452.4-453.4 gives 1.11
